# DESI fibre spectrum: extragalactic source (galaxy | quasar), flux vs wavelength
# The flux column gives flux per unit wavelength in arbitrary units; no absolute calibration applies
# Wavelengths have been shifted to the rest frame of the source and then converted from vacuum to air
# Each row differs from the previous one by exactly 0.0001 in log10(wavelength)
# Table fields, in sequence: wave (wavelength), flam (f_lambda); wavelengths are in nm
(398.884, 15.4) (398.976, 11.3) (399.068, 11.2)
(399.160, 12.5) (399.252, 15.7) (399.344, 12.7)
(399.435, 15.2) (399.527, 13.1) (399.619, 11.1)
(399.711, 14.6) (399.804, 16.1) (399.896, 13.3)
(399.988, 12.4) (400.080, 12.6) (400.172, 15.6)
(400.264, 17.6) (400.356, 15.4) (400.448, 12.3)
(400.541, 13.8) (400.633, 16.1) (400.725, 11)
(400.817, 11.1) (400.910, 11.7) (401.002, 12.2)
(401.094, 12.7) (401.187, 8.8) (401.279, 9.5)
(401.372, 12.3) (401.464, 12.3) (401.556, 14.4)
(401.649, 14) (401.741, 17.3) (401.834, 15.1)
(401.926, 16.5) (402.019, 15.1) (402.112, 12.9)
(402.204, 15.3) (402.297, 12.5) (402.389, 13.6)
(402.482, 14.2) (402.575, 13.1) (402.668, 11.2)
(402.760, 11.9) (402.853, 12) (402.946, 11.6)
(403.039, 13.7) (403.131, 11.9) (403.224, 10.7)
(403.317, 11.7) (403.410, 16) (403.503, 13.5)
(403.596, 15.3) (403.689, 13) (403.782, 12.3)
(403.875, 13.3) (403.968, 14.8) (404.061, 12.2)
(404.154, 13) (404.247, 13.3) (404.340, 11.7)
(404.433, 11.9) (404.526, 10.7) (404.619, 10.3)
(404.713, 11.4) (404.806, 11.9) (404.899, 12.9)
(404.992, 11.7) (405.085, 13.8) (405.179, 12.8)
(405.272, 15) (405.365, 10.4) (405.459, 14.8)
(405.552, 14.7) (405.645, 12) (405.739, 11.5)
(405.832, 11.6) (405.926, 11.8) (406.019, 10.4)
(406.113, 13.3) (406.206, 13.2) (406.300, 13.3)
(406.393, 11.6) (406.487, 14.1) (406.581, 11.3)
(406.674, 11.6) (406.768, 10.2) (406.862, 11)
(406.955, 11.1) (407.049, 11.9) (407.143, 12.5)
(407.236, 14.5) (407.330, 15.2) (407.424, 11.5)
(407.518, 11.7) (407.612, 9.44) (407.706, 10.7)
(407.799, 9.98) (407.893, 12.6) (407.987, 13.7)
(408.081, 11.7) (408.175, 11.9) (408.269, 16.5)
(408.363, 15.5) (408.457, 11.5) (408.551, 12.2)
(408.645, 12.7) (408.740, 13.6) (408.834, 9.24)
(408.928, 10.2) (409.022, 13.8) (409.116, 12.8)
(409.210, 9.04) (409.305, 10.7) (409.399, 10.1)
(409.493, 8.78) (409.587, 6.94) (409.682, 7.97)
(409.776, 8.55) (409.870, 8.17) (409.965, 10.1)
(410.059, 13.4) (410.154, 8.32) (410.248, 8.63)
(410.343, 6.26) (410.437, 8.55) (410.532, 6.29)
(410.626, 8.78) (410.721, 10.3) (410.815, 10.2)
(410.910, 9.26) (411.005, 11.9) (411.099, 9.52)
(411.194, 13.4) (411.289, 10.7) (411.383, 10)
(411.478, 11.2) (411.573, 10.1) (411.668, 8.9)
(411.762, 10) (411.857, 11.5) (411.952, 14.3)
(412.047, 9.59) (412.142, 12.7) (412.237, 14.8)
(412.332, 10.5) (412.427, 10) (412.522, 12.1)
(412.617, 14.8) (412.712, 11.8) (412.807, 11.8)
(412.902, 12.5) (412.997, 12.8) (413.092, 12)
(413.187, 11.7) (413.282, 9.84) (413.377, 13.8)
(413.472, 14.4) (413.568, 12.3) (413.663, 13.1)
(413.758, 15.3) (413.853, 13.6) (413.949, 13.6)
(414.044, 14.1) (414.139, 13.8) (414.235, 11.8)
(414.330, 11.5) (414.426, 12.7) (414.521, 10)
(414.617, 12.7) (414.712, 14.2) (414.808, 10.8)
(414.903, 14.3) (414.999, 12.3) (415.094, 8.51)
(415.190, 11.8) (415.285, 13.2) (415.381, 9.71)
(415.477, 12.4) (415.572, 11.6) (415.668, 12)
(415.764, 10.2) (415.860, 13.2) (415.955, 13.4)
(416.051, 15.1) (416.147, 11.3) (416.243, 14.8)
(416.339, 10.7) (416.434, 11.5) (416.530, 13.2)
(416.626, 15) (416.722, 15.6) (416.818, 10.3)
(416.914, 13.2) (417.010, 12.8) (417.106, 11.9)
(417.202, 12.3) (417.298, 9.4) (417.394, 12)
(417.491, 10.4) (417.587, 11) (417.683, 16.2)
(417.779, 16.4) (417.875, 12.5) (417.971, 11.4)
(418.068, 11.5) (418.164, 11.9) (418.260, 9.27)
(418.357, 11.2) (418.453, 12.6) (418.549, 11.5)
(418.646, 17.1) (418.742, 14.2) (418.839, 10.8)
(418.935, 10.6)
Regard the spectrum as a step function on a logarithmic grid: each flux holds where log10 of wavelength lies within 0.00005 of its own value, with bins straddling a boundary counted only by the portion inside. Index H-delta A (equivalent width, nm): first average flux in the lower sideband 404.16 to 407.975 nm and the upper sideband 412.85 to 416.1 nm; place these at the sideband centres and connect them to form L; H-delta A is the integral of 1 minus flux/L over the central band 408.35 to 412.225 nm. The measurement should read 0.61 nm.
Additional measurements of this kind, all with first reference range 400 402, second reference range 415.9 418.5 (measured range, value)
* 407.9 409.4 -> 0.083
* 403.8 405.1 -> 0.091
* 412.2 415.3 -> 0.050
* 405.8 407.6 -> 0.131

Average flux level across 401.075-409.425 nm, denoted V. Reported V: 12.5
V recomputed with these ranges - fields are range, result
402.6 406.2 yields 12.5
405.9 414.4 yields 11.5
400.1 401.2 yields 13.3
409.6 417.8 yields 11.7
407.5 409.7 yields 11.4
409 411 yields 9.37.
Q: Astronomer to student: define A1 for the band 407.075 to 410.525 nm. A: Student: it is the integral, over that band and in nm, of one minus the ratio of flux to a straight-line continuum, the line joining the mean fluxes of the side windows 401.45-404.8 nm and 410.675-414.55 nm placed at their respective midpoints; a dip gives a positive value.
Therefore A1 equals 0.39 nm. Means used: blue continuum 13.1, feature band 11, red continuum 11.9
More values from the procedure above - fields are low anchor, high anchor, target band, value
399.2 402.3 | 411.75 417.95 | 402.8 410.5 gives 0.77 nm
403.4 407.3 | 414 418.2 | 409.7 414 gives 0.45 nm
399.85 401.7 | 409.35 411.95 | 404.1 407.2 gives -0.24 nm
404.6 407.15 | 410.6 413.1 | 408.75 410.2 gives 0.21 nm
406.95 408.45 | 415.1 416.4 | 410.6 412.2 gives 0.20 nm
